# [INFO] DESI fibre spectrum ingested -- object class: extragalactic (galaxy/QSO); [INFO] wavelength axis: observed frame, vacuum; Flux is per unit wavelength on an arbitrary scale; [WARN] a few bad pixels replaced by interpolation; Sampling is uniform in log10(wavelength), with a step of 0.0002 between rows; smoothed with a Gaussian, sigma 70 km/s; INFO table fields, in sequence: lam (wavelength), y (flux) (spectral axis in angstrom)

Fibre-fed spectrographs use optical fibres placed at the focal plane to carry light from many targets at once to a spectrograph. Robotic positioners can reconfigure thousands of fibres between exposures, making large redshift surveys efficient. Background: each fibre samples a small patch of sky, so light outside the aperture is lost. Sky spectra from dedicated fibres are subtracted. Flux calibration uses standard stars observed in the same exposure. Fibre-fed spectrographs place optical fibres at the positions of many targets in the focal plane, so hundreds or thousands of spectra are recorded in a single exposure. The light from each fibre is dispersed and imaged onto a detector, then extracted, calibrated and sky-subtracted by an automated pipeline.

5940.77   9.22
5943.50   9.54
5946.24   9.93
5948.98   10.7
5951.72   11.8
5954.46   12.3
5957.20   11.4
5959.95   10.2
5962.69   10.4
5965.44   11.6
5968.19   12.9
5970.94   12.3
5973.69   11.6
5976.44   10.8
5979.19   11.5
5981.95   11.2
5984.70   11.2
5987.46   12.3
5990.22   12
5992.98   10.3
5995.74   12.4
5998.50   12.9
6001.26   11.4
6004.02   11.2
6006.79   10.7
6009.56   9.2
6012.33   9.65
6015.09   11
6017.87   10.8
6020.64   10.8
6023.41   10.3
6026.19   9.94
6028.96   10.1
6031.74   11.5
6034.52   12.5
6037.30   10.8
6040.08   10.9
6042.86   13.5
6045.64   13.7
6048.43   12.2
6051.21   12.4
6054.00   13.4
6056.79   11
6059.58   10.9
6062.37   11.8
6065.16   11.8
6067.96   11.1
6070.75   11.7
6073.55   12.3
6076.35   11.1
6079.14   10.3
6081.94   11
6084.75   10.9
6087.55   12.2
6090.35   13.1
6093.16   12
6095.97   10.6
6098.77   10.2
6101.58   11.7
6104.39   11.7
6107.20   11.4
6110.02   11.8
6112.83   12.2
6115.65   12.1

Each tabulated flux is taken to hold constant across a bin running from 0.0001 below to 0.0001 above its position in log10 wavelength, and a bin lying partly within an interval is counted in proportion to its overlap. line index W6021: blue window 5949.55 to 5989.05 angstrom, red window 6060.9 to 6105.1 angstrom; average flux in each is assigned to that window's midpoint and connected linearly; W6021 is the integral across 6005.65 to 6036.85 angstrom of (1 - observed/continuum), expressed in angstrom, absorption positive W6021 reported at 2.4 angstrom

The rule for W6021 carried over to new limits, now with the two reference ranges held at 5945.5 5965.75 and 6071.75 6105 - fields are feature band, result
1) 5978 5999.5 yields -1.1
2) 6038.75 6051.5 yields -1.4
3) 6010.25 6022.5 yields 0.8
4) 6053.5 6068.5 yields -0.3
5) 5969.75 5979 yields -0.4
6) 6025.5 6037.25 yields 0.2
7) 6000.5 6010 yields 0.4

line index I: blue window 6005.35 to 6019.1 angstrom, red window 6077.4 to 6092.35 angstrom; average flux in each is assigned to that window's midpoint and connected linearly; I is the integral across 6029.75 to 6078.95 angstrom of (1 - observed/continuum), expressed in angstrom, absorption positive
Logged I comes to -3.9 angstrom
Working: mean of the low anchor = 10.3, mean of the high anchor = 11.5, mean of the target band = 11.9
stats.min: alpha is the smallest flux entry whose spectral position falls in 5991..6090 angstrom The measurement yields 9.2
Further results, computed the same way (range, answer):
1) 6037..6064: 10.8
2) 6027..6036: 10.1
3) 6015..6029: 9.94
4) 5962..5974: 10.4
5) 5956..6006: 10.2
